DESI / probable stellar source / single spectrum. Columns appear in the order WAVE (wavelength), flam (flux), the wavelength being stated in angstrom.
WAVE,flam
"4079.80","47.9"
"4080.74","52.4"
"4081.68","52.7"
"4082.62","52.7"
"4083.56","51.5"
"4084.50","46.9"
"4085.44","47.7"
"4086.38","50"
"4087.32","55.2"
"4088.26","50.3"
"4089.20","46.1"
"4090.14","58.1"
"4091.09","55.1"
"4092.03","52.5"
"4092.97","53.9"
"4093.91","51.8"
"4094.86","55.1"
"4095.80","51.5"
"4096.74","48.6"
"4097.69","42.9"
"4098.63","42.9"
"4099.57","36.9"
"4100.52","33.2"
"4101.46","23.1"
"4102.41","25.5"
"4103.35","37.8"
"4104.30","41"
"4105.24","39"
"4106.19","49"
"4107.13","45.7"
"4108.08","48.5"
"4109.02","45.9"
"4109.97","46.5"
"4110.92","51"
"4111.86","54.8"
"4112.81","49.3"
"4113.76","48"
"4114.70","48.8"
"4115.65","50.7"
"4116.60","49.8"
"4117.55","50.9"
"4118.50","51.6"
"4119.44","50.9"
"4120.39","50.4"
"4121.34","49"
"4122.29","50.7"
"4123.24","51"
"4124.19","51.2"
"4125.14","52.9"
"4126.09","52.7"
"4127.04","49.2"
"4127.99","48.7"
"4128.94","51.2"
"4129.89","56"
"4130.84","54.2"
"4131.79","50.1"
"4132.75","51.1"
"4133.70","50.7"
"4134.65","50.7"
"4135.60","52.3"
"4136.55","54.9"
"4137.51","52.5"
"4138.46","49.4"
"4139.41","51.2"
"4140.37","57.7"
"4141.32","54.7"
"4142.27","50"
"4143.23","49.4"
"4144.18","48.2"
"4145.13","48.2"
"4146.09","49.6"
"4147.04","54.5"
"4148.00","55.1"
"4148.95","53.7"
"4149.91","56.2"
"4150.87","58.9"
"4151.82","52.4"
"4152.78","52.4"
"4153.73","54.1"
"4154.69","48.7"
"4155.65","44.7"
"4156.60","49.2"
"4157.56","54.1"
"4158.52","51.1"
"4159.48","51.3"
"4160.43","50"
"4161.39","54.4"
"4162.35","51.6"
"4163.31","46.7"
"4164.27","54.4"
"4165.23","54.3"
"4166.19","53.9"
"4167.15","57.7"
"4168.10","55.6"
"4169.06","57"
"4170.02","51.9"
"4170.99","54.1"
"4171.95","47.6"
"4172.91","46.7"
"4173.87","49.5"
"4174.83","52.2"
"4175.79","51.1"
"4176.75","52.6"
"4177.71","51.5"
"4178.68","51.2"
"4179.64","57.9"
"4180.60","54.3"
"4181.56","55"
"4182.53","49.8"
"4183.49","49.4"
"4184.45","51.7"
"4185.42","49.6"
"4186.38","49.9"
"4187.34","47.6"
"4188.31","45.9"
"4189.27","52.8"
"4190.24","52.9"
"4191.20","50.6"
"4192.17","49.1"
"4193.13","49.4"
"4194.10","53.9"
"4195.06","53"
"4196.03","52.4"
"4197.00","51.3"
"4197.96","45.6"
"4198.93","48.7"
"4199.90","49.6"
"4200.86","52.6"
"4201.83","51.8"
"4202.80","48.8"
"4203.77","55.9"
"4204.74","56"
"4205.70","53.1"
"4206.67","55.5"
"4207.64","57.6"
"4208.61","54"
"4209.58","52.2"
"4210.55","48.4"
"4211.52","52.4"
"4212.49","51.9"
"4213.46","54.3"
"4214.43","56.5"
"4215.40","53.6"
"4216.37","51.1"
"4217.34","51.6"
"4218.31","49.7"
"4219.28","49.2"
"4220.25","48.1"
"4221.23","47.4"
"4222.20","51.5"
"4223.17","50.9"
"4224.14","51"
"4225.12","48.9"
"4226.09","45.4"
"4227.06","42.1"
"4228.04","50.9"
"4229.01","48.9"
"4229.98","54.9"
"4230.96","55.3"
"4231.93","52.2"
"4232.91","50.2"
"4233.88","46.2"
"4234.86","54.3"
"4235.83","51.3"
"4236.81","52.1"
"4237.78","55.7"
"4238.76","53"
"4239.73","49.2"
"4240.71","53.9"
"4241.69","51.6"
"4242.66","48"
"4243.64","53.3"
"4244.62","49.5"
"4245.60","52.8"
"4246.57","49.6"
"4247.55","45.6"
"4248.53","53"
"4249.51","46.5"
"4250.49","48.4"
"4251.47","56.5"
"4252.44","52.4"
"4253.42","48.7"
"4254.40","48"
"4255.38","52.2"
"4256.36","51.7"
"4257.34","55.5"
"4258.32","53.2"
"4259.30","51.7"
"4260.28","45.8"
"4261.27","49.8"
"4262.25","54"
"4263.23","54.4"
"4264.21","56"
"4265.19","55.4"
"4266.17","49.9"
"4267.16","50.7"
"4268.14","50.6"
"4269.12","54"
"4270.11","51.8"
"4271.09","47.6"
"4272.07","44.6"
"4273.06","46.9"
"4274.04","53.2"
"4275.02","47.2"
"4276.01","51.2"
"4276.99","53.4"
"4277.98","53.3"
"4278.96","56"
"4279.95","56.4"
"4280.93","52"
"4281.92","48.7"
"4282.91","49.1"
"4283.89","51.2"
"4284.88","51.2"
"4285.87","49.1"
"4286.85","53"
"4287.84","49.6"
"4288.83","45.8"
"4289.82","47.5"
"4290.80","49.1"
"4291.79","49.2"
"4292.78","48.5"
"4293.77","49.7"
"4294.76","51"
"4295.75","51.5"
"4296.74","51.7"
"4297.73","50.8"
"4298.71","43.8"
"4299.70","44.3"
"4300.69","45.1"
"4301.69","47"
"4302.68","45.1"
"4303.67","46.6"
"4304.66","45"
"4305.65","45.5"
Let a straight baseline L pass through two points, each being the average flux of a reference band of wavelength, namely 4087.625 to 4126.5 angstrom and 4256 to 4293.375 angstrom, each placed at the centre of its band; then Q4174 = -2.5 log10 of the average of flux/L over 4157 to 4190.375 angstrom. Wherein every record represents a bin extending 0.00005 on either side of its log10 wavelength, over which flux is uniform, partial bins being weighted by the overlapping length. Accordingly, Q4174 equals -0.07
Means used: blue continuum 47.5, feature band 51.9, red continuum 51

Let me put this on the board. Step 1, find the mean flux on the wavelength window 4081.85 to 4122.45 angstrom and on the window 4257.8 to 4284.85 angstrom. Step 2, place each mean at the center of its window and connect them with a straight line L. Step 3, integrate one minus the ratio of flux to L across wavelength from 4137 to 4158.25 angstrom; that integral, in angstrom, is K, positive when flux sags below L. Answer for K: -1.53 angstrom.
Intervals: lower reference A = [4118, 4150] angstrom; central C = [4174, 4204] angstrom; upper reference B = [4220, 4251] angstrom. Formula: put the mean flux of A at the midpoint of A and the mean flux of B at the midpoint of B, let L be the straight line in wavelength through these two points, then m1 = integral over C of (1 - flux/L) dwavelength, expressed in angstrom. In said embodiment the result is -0.11 angstrom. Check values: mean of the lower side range 51.7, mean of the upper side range 50.4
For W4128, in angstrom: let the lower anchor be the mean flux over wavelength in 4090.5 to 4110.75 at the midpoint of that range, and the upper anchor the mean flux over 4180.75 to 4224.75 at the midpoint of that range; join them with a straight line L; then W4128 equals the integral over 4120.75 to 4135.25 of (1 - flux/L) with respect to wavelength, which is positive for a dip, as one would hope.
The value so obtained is -1.60 angstrom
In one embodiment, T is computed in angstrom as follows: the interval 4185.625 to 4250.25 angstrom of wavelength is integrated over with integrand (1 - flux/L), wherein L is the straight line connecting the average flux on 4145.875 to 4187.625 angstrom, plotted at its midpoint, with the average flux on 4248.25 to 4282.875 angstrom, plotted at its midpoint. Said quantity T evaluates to 0.89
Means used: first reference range 52.2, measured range 51.1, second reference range 51.4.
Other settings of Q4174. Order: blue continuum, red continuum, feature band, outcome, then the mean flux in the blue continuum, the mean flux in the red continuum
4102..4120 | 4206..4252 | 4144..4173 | -0.08 mag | 46.7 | 51.2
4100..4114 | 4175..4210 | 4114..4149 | -0.14 mag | 42.4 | 51.8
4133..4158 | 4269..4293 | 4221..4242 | 0.00 mag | 52.1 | 50.3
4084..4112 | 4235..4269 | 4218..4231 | 0.03 mag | 46.1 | 51.5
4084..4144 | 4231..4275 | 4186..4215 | -0.03 mag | 48.9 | 51.2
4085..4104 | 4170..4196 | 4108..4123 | -0.06 mag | 45.8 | 51.2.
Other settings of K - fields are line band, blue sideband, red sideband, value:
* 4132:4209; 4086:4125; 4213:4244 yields -4.1 angstrom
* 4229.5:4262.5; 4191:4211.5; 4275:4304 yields -0.4 angstrom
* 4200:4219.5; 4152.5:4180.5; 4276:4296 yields -0.5 angstrom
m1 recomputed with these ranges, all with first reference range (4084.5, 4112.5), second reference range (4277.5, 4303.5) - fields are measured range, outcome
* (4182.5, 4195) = -0.7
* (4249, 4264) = -0.7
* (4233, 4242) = -0.6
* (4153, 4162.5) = -0.7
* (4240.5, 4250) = -0.3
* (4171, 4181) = -0.8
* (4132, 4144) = -1.3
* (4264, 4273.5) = -0.3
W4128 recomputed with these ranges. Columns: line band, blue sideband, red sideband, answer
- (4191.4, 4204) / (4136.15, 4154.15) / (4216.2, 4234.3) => 0.0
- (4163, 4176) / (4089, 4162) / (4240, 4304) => -0.7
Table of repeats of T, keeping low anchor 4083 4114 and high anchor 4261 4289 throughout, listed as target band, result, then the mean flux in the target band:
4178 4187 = -0.6 angstrom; 52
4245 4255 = 0.1 angstrom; 50.2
